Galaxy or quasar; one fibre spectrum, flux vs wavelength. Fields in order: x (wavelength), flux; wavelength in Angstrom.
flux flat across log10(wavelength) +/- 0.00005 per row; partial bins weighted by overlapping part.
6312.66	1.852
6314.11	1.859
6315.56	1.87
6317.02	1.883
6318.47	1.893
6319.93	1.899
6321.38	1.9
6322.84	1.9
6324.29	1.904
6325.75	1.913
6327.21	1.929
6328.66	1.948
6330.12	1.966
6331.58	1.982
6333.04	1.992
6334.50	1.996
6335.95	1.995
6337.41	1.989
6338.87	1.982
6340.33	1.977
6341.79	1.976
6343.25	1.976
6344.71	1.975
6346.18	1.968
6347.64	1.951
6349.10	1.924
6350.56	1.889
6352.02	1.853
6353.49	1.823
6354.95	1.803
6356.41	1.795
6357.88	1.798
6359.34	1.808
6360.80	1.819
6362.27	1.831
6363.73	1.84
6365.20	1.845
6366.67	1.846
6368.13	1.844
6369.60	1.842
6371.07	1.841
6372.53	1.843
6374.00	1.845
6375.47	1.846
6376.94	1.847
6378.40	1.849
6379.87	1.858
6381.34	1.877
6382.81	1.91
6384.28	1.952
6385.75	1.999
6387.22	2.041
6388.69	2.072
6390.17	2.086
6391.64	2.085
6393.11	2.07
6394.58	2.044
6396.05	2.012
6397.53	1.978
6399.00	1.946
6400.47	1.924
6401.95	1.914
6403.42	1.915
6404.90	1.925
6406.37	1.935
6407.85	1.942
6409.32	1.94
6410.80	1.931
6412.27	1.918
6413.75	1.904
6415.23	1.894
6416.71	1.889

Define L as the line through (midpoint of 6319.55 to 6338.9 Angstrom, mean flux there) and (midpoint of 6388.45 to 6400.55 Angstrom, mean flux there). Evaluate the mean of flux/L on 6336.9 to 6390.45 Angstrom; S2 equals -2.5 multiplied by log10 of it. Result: 0.05 mag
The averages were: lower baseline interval 1.95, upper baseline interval 2.03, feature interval 1.9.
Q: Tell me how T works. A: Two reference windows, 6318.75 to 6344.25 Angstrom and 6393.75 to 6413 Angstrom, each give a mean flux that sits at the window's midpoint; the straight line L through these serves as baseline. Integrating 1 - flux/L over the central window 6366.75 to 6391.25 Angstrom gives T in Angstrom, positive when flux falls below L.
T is 0.5 Angstrom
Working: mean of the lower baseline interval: 1.95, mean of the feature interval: 1.91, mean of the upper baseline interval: 1.95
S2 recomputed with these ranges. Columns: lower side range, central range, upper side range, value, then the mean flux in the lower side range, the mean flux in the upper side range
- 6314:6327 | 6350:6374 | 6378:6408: 0.06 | 1.89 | 1.97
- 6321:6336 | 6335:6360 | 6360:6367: -0.01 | 1.95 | 1.83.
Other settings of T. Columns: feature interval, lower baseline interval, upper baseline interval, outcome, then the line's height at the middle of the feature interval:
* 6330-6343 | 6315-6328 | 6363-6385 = -0.7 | 1.89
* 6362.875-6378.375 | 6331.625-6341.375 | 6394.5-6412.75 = 1.0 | 1.97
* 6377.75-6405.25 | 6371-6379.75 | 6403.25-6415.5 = -1.3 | 1.88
